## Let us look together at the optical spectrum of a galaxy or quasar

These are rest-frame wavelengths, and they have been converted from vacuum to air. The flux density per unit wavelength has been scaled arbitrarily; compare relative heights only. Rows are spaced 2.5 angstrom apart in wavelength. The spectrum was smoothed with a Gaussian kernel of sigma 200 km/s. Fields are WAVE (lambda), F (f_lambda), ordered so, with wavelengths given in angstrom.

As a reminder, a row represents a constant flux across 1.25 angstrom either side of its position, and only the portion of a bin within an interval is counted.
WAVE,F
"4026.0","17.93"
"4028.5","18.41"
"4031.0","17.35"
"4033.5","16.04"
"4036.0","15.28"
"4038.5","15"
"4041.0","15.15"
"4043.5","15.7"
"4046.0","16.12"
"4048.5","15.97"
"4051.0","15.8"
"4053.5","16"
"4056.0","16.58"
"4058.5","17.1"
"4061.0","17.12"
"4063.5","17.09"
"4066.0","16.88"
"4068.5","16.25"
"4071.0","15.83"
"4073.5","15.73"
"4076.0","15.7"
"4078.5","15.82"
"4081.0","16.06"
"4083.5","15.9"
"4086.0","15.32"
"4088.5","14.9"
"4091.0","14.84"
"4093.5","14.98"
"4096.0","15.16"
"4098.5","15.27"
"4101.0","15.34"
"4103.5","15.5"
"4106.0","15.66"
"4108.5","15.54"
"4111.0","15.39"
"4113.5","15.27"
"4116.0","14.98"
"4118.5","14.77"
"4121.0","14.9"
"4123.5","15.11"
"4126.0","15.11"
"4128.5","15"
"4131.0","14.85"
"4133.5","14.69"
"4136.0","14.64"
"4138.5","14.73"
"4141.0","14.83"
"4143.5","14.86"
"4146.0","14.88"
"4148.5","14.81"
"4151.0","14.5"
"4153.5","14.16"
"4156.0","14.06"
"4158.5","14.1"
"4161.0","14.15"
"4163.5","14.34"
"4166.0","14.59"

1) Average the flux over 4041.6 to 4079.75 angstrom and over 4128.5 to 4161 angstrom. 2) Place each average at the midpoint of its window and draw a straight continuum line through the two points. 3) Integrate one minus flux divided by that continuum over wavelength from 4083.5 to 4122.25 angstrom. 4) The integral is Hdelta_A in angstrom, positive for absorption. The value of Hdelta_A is 0.49 angstrom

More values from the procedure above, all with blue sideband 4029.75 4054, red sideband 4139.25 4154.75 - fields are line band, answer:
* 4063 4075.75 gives -0.6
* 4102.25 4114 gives -0.3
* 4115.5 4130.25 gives 0.0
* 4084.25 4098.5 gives 0.2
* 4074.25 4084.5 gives -0.3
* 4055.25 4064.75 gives -0.8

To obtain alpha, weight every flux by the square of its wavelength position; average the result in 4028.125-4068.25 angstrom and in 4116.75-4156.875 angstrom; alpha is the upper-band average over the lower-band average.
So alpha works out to 0.9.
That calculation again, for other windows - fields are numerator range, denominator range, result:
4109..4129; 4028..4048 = 0.98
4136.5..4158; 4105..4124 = 0.98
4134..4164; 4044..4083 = 0.93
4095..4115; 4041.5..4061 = 0.98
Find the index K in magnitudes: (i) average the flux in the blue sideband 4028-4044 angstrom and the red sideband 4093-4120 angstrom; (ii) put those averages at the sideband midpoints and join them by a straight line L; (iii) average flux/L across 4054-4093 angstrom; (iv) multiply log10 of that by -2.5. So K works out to -0.03 mag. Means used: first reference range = 16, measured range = 16.1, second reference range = 15.3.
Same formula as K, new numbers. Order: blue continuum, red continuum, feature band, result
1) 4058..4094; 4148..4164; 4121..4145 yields -0.008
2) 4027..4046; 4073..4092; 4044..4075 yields -0.034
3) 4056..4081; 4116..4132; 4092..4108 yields 0.018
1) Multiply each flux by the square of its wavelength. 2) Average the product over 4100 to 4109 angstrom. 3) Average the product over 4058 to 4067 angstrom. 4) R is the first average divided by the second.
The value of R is 0.93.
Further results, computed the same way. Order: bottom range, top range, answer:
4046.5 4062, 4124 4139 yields 0.94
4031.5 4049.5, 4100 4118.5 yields 1.01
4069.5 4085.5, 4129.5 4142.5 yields 0.96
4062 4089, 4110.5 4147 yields 0.96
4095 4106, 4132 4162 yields 0.97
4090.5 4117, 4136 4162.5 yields 0.97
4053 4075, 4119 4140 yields 0.93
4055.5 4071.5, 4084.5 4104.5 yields 0.92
